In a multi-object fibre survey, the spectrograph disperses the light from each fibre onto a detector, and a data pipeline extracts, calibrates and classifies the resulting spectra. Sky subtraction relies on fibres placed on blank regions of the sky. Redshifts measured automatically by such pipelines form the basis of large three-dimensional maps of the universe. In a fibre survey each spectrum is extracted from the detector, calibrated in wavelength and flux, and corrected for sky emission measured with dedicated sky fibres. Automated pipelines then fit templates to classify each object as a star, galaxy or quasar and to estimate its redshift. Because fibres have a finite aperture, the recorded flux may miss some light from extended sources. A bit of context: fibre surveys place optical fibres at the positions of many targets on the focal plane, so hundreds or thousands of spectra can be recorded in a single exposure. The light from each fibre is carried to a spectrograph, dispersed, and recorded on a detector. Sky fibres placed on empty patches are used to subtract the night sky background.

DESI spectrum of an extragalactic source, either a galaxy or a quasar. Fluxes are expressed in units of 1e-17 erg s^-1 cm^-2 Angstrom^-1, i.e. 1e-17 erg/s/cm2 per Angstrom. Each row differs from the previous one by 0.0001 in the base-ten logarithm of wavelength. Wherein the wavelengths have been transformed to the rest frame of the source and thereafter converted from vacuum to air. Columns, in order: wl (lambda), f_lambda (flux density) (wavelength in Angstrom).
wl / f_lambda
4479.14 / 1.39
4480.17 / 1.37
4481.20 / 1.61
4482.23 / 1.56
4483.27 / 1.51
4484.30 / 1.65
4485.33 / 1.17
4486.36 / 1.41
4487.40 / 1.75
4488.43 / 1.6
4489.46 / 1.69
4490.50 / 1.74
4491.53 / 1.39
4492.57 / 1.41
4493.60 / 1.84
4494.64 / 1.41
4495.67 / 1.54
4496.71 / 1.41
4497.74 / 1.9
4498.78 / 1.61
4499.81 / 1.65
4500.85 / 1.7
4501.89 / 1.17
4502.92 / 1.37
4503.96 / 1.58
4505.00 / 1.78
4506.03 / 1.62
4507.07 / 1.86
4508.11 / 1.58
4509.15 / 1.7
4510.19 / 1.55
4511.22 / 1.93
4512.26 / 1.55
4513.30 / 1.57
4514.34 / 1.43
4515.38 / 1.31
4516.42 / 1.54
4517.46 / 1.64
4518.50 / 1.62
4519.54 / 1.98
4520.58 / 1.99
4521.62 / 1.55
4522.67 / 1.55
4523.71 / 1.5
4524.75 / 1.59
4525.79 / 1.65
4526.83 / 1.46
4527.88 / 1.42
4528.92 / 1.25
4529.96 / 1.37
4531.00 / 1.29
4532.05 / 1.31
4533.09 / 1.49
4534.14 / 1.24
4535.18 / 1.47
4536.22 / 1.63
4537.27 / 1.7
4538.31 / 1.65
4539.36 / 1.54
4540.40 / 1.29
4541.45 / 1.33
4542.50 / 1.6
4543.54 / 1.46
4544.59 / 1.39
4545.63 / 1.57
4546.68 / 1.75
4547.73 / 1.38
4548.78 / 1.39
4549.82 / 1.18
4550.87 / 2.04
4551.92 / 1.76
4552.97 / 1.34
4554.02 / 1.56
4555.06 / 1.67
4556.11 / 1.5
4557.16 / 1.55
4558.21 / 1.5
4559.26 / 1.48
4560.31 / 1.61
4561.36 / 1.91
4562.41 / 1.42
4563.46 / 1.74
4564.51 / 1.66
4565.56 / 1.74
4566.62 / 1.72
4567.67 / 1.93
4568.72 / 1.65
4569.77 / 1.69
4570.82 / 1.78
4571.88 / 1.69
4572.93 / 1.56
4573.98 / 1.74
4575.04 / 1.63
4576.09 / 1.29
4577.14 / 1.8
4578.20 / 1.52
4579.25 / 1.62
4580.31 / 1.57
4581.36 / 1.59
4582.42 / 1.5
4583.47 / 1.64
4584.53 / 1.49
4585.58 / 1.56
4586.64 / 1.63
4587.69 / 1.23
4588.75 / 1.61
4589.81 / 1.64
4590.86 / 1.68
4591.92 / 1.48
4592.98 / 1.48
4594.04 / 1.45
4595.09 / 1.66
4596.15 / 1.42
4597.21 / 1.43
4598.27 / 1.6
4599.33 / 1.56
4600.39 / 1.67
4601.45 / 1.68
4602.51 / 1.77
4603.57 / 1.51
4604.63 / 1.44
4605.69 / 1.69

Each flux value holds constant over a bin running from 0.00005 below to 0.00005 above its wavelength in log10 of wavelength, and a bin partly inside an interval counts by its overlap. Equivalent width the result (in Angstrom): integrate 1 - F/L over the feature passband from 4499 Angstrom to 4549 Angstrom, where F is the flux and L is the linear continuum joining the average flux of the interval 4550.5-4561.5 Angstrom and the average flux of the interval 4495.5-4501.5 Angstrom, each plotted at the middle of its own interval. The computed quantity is 2.5 Angstrom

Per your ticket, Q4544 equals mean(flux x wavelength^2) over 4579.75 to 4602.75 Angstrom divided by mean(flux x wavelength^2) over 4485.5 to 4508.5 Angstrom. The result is 1.0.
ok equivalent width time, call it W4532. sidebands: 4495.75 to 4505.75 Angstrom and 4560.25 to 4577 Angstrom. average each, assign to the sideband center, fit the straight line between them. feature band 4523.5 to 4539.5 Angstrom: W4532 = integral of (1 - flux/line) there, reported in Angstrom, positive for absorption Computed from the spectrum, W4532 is 1.5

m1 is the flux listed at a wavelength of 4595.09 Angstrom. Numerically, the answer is 1.66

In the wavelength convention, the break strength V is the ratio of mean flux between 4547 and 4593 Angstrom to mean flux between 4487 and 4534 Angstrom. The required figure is 1.02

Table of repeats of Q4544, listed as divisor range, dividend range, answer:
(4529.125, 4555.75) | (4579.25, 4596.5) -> 1.05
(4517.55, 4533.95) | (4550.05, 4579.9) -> 1.09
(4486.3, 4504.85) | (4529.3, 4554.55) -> 0.97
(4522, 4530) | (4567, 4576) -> 1.16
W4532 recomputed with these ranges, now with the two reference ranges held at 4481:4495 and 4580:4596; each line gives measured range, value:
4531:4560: 0.77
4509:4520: -0.46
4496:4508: -0.40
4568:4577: -0.56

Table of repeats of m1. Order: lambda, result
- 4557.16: 1.55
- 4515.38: 1.31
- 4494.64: 1.41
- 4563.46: 1.74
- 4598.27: 1.6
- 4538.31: 1.65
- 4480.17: 1.37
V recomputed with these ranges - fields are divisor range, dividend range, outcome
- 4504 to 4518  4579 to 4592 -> 0.96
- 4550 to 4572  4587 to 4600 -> 0.92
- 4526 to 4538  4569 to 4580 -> 1.14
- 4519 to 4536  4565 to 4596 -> 1.06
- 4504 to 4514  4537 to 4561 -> 0.92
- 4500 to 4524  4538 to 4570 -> 0.98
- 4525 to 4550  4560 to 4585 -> 1.13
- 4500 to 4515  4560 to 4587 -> 1.03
